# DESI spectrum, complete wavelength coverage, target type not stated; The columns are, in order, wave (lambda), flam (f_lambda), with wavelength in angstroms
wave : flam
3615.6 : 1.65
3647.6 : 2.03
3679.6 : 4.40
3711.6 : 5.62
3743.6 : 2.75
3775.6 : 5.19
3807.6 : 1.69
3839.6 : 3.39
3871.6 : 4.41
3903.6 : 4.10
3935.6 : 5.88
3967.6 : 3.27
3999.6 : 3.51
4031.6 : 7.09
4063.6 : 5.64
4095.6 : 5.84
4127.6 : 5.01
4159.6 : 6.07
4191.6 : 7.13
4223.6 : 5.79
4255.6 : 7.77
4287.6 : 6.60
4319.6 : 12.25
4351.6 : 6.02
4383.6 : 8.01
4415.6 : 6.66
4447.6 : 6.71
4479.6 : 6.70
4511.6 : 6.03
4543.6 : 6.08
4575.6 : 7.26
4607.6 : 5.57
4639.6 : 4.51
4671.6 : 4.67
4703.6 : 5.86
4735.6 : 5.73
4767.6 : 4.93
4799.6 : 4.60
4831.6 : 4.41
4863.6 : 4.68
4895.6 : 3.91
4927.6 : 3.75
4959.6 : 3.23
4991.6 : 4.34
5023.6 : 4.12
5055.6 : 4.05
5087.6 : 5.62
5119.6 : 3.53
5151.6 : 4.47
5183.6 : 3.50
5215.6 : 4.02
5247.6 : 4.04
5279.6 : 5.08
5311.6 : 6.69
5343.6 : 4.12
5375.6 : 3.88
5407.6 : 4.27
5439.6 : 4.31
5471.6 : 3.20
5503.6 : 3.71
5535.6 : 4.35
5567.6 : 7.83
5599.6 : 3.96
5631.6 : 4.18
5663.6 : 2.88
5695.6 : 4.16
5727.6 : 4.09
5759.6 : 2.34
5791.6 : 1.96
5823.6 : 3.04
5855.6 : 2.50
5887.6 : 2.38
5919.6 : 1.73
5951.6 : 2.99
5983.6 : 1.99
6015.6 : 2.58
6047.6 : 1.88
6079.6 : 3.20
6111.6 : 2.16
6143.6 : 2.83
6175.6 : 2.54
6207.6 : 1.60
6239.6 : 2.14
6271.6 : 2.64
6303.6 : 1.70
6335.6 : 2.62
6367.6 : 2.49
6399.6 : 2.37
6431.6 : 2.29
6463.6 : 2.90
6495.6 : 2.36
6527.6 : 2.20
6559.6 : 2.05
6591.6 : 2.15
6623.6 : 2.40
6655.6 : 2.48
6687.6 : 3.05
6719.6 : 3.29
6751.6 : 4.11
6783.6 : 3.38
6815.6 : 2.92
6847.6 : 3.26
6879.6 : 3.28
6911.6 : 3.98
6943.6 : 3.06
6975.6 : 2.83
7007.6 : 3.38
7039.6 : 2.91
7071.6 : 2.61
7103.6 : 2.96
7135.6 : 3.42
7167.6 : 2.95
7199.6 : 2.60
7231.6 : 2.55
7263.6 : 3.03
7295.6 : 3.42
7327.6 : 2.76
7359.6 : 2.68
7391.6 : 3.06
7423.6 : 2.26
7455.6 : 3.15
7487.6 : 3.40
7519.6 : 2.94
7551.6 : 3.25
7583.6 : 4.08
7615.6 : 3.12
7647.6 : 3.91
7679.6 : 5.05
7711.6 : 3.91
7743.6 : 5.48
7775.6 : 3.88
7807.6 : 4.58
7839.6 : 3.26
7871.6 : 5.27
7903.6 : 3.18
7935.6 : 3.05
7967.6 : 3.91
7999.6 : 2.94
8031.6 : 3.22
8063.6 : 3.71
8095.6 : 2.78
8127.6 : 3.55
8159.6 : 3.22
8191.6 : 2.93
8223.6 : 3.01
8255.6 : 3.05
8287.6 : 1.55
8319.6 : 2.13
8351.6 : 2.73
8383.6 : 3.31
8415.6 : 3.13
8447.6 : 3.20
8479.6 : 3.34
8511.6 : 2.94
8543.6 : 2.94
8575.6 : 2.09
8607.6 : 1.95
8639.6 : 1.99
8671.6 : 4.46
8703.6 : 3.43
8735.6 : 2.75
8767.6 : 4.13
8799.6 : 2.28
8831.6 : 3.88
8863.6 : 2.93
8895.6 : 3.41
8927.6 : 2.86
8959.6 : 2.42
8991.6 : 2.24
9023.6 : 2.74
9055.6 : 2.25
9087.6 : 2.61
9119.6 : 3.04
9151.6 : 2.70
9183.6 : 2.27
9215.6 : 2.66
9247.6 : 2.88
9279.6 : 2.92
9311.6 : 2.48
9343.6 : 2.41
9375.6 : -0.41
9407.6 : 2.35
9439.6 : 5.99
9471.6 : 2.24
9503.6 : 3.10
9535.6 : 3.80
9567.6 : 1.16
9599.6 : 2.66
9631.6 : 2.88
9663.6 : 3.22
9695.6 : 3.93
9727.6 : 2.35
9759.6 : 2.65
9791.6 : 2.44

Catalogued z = 1.79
